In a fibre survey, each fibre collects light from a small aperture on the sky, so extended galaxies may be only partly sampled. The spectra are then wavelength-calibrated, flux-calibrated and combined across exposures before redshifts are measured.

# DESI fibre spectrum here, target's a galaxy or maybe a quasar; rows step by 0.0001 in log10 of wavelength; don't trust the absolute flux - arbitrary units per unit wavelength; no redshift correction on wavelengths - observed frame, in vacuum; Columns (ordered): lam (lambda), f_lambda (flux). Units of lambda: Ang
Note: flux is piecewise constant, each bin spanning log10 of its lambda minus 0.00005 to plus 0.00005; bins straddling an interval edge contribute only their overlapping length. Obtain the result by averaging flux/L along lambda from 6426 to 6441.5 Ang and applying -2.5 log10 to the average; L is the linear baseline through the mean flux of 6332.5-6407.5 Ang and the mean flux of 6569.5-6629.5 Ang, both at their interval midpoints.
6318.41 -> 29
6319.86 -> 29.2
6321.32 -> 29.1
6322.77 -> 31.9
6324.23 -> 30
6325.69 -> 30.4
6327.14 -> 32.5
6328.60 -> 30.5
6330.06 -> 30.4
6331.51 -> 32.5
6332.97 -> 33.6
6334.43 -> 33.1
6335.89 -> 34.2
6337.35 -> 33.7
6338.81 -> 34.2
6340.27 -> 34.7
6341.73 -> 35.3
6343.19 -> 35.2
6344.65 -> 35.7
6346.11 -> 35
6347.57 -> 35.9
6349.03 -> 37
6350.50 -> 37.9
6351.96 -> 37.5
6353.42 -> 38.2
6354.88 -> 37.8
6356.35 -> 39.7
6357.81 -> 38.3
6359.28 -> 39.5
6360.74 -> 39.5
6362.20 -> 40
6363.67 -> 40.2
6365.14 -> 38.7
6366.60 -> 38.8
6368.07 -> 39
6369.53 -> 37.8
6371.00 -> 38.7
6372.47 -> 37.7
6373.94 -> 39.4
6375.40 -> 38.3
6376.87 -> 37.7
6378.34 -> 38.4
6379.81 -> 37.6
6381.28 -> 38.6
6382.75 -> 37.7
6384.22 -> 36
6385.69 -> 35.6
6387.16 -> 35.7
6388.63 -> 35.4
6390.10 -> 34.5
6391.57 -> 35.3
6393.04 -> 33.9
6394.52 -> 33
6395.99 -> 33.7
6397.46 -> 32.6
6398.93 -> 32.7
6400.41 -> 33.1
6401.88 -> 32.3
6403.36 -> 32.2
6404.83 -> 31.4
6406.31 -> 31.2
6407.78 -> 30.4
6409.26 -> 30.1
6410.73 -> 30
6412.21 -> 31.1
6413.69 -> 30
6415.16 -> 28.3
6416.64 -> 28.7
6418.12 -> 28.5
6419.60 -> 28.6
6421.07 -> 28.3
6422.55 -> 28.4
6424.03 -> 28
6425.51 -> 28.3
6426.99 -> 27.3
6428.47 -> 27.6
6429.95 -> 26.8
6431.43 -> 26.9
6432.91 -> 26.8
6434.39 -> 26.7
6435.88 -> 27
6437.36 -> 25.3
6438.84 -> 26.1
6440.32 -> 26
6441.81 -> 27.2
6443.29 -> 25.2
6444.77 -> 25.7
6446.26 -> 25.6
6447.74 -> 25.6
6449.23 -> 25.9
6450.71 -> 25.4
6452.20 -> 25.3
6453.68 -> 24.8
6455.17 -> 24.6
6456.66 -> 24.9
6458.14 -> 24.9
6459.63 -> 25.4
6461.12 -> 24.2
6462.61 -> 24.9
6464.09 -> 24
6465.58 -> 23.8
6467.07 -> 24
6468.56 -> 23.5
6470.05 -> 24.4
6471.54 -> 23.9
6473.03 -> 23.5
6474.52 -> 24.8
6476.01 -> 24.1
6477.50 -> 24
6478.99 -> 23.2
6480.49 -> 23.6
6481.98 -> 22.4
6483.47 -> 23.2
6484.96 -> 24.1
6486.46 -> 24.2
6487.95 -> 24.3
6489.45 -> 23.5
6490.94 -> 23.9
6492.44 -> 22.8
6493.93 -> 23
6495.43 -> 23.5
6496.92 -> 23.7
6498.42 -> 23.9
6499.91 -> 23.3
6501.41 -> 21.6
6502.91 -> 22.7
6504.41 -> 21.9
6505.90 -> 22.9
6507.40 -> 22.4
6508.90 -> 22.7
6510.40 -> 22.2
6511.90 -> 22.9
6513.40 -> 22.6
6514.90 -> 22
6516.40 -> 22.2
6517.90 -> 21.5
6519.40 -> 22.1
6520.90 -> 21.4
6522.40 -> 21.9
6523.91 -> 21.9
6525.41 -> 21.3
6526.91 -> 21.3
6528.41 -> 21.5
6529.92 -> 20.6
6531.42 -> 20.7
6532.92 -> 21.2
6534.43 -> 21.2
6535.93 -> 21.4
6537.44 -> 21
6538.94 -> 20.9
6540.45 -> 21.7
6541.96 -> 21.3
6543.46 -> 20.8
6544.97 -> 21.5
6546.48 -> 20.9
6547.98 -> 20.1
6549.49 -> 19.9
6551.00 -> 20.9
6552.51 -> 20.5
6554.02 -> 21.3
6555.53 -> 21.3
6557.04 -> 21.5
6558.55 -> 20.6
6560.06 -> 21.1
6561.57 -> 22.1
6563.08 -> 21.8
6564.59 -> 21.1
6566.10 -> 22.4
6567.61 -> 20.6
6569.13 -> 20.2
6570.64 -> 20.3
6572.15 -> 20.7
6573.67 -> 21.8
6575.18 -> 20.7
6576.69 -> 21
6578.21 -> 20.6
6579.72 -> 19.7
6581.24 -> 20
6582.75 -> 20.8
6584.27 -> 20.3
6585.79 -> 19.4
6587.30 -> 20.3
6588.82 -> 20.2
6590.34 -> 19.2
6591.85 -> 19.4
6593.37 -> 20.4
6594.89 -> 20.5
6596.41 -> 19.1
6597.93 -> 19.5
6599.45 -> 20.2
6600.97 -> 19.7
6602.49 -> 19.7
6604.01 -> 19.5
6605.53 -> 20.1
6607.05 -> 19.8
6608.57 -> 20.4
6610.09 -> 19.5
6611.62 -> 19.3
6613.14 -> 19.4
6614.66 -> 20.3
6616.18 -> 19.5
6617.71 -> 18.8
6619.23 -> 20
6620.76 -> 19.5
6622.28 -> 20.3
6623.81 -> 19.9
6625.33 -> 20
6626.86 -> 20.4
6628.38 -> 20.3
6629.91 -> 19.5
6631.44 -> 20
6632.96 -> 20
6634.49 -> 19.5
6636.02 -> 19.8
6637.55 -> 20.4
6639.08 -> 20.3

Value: 0.185 mag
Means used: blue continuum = 36.1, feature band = 26.7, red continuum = 20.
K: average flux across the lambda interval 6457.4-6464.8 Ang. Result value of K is 24.7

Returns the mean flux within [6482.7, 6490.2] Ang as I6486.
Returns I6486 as 23.9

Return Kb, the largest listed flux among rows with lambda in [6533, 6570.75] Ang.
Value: 22.4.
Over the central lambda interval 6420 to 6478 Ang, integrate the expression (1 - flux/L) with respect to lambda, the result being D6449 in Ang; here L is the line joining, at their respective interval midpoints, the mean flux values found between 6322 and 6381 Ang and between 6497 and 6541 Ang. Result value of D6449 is 4.7 Ang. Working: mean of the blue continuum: 36.2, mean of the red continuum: 21.9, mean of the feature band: 25.6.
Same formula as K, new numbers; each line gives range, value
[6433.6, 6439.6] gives 26.3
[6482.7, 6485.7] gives 23.7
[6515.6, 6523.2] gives 21.8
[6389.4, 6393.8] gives 34.5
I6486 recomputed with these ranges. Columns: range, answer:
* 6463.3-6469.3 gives 23.9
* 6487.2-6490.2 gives 23.9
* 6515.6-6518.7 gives 21.9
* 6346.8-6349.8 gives 36.4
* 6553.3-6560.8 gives 21.2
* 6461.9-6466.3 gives 24.3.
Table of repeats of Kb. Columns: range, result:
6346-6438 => 40.2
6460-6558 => 24.9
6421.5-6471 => 28.4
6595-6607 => 20.2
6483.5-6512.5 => 24.3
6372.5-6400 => 39.4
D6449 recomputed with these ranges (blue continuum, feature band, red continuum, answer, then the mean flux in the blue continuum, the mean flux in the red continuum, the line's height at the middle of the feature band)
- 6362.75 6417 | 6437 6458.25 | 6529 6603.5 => 3.3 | 34.8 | 20.7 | 30.2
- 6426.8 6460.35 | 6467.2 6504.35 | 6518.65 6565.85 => 0.6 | 25.9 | 21.2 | 23.9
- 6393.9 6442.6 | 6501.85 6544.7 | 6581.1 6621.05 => 3.8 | 29.2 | 19.8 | 23.8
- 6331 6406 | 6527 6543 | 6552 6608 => 1.8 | 36.1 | 20.5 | 23.8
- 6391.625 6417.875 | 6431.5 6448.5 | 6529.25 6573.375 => 1.7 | 31.5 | 21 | 29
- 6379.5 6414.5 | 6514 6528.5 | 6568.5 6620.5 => 1.9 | 33.4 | 20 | 25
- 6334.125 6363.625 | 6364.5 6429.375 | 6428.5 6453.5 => -4.3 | 36.8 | 26.1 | 31.2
